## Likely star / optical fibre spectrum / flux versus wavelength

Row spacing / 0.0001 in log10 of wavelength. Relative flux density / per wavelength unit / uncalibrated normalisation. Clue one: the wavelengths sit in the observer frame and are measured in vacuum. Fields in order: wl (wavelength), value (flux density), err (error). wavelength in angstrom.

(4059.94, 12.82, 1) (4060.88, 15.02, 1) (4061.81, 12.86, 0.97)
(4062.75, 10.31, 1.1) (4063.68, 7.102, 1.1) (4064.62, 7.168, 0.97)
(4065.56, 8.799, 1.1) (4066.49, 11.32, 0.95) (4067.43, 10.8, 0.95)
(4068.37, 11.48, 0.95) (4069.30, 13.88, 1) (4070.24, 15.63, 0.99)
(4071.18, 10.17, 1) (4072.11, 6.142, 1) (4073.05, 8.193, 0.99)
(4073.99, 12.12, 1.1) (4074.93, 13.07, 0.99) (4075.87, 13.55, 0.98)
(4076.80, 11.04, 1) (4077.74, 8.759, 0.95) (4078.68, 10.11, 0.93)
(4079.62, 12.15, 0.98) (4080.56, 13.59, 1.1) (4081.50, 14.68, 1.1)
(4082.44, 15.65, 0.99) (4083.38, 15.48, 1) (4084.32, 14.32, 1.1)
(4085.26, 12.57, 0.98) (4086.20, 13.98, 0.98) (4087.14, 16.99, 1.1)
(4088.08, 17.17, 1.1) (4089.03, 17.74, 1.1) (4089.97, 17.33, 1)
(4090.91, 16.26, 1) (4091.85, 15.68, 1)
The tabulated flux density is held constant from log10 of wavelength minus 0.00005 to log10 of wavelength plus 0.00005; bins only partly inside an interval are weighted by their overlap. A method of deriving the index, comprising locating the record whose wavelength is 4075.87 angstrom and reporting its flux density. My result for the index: 13.55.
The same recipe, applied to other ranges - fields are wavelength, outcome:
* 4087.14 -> 16.99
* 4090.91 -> 16.26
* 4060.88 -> 15.02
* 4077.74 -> 8.759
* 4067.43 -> 10.8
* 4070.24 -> 15.63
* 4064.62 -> 7.168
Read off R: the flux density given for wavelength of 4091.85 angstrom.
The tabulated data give 15.68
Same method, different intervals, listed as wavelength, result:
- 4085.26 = 12.57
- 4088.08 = 17.17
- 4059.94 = 12.82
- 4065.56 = 8.799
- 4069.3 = 13.88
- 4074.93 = 13.07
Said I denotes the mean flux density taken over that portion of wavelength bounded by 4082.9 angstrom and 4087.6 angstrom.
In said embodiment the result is 14.7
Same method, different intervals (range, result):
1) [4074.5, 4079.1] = 11.3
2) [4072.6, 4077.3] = 11.6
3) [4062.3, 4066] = 8.33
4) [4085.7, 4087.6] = 15.4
